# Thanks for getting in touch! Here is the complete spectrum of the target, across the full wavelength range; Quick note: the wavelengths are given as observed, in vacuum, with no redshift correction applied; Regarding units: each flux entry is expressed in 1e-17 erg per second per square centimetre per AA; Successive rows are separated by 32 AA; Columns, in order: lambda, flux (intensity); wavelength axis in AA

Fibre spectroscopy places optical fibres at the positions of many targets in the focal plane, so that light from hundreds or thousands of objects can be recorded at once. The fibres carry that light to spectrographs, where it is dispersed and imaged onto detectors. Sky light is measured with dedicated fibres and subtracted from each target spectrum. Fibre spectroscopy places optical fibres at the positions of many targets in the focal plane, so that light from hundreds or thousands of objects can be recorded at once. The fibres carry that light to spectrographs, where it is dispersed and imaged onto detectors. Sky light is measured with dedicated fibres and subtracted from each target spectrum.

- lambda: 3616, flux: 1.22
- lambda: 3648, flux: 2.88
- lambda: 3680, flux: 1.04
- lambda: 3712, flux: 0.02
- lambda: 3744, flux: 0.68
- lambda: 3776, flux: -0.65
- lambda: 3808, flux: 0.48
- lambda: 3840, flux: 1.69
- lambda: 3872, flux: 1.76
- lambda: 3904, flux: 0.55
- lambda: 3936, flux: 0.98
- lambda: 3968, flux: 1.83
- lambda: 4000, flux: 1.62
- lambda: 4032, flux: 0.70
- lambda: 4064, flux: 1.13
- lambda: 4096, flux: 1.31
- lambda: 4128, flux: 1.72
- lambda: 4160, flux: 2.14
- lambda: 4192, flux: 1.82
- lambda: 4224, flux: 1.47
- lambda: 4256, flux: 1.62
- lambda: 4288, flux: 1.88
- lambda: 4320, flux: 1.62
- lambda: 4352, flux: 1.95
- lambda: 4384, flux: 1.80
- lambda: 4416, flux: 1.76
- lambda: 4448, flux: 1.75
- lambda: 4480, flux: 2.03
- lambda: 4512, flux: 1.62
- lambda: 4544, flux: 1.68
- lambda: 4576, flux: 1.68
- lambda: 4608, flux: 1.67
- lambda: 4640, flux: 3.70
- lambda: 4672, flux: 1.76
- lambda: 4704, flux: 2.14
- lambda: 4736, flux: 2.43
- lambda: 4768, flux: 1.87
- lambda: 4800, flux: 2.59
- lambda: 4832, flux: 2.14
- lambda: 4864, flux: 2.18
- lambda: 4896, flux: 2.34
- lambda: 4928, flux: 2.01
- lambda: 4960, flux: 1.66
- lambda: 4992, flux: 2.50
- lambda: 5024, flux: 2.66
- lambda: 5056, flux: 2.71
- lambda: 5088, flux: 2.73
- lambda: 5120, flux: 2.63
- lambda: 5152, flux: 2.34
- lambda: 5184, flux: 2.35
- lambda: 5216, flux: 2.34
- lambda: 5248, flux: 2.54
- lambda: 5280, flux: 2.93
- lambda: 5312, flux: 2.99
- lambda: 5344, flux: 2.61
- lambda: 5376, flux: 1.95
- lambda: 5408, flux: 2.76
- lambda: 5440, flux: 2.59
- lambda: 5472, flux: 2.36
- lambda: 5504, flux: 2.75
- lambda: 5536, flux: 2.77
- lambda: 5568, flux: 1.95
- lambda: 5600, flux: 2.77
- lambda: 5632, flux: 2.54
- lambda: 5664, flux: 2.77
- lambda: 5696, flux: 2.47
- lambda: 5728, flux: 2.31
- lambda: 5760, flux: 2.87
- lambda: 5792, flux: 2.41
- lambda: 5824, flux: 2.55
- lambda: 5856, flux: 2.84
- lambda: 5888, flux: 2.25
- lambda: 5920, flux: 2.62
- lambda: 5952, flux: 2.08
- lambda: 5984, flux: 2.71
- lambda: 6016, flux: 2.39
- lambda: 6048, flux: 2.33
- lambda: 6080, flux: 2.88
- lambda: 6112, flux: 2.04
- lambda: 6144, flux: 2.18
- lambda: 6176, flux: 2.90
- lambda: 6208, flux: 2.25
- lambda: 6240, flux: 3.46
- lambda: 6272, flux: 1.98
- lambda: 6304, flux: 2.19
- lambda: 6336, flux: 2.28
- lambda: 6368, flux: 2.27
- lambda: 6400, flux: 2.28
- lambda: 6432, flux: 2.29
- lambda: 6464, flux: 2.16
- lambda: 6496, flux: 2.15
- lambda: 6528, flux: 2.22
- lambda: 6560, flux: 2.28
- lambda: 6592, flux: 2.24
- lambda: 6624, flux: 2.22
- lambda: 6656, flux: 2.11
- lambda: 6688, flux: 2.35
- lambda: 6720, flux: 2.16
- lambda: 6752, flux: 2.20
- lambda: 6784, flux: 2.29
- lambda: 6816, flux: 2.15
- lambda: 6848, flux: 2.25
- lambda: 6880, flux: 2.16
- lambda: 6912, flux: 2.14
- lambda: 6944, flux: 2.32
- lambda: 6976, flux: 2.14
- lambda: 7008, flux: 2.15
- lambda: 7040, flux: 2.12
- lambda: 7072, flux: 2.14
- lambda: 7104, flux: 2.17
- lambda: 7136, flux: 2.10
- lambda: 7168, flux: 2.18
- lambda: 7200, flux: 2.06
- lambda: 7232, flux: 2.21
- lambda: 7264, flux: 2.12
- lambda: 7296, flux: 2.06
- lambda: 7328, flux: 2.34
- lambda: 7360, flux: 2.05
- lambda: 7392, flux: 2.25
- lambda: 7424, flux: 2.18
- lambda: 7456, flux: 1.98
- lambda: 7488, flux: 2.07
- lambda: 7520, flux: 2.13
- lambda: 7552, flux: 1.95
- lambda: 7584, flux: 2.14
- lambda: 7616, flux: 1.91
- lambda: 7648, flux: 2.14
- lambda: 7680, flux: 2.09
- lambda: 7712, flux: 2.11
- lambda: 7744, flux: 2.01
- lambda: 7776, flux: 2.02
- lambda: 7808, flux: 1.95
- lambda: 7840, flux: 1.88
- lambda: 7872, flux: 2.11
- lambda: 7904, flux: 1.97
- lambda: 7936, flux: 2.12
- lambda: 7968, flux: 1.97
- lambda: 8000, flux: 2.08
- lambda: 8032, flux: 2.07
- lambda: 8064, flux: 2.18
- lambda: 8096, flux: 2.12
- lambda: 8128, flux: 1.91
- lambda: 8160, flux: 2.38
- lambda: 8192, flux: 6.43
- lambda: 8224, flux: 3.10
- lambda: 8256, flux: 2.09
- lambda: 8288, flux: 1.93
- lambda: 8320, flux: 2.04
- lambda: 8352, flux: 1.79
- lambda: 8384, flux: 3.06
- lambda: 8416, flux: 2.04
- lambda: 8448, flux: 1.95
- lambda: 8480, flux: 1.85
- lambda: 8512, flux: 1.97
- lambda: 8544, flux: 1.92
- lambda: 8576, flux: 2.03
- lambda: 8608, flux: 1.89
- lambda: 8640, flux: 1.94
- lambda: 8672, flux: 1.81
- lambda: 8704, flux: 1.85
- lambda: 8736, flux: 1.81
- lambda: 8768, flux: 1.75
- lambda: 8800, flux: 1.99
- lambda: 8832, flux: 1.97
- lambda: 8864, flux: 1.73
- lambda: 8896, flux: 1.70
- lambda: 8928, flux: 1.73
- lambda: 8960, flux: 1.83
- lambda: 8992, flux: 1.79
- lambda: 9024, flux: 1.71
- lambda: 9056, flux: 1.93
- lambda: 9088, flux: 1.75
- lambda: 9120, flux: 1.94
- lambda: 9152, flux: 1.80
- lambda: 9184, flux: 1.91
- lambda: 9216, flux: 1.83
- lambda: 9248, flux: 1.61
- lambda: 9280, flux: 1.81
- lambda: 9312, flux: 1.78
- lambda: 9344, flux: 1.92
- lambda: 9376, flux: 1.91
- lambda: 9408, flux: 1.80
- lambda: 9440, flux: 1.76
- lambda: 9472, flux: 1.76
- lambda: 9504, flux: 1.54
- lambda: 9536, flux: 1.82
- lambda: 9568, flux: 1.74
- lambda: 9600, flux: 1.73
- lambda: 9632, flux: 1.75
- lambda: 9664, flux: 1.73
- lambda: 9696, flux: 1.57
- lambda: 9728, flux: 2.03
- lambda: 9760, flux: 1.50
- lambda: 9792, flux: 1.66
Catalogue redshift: 0.25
